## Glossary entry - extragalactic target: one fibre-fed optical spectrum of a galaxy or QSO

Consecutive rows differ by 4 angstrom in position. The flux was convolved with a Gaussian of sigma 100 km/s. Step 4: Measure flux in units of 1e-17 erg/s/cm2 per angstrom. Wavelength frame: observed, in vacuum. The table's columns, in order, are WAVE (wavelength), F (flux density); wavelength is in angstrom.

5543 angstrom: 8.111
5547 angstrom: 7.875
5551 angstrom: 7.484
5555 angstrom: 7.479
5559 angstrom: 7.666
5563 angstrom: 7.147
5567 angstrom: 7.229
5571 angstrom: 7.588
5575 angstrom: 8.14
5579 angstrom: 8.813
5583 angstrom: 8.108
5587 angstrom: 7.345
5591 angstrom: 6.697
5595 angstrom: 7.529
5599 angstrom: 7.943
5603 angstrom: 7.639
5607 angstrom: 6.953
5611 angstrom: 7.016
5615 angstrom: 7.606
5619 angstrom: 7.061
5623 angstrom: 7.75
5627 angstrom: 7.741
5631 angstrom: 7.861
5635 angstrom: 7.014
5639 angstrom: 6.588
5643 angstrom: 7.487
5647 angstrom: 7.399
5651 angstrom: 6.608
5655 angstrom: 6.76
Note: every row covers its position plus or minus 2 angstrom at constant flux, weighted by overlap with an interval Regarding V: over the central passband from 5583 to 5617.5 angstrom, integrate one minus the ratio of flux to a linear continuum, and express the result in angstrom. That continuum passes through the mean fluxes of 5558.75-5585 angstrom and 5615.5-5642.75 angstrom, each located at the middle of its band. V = 0.96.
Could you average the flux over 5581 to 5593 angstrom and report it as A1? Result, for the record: 7.38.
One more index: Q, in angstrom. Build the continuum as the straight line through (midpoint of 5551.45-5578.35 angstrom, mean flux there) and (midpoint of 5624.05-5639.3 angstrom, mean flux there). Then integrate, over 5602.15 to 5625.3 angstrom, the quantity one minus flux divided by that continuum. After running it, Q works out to 0.4 angstrom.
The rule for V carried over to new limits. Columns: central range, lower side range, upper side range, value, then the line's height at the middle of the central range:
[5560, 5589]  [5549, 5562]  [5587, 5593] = -2.4 angstrom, 7.18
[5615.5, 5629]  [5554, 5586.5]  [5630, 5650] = -0.3 angstrom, 7.35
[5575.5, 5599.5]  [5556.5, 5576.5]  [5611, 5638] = -0.8 angstrom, 7.5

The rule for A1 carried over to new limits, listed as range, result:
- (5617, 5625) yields 7.41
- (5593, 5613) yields 7.42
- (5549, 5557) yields 7.48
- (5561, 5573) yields 7.32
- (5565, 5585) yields 7.98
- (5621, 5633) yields 7.78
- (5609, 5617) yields 7.31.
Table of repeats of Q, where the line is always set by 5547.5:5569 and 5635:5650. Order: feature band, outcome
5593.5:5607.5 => -0.6 angstrom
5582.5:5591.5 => -0.1 angstrom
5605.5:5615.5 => 0.1 angstrom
